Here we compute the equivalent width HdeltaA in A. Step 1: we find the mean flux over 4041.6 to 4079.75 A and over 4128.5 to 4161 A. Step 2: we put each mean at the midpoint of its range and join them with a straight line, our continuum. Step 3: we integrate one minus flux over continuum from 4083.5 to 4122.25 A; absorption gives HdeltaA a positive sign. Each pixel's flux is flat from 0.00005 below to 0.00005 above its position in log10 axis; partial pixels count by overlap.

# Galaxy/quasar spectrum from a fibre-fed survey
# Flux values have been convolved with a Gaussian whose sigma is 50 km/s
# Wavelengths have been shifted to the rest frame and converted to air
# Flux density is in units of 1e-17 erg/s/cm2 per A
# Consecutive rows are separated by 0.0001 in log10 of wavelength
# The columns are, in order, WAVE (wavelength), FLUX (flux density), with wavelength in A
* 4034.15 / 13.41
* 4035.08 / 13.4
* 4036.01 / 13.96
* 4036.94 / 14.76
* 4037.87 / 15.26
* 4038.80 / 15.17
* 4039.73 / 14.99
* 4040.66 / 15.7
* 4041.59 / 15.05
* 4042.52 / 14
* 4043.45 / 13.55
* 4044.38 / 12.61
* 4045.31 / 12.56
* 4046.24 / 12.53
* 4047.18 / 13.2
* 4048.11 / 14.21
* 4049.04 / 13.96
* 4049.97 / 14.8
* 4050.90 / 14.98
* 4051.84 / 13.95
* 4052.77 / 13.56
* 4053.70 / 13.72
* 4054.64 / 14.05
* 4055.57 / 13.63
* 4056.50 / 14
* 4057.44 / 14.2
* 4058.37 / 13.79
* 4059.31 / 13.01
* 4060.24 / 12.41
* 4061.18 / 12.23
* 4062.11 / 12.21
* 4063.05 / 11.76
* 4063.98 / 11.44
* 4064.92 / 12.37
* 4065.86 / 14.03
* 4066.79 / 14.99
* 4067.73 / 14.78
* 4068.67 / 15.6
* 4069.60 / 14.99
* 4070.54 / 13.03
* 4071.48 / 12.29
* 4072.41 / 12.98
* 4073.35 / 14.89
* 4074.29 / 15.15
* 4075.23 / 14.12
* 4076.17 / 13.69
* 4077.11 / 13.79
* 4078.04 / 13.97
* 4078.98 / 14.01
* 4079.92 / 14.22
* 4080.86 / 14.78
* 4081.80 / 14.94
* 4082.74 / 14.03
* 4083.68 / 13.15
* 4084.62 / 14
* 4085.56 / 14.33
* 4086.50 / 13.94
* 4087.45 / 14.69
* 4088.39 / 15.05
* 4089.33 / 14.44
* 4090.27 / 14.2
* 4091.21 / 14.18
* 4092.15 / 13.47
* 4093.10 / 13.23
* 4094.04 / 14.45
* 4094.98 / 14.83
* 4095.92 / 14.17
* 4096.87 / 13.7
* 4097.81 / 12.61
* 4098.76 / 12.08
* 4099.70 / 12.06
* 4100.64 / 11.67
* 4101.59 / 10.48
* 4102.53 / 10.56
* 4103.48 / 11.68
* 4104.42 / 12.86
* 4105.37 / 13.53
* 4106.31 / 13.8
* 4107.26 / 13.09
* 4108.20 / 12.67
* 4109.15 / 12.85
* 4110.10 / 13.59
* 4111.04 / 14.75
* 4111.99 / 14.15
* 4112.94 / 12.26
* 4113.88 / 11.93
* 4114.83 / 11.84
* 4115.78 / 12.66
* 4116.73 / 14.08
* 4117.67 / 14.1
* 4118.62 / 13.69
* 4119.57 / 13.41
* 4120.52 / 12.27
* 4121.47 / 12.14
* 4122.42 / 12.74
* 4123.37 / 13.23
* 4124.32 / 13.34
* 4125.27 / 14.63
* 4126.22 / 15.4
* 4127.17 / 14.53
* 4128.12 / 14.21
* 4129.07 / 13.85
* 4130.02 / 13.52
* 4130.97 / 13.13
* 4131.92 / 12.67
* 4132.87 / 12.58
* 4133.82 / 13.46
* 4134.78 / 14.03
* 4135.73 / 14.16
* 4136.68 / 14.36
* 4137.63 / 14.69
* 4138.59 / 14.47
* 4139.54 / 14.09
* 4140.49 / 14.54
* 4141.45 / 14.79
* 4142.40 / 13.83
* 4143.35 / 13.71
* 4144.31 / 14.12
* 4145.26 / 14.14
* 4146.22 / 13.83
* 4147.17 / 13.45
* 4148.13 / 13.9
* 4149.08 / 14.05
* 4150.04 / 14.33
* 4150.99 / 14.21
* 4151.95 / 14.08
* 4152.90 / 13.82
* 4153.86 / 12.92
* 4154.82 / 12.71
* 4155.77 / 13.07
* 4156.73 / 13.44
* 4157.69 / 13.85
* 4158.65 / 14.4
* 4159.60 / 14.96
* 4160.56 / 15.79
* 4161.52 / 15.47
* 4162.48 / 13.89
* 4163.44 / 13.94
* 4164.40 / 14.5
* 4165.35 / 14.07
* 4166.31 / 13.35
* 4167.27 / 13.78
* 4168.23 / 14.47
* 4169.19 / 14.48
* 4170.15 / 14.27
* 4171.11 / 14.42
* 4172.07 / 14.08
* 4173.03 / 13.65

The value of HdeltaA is 1.54 A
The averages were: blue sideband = 13.7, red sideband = 13.9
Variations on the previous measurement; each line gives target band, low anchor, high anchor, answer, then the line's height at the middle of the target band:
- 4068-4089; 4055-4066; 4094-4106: -2.30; 12.8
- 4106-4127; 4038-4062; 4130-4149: 0.85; 13.9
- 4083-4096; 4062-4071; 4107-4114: -0.73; 13.4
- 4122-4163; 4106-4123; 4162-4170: -1.01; 13.6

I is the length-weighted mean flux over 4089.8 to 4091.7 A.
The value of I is 14.2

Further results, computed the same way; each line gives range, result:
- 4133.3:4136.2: 13.8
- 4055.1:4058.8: 13.9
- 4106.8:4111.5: 13.4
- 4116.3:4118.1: 14.2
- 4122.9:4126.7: 14.2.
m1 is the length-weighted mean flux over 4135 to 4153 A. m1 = 14.1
